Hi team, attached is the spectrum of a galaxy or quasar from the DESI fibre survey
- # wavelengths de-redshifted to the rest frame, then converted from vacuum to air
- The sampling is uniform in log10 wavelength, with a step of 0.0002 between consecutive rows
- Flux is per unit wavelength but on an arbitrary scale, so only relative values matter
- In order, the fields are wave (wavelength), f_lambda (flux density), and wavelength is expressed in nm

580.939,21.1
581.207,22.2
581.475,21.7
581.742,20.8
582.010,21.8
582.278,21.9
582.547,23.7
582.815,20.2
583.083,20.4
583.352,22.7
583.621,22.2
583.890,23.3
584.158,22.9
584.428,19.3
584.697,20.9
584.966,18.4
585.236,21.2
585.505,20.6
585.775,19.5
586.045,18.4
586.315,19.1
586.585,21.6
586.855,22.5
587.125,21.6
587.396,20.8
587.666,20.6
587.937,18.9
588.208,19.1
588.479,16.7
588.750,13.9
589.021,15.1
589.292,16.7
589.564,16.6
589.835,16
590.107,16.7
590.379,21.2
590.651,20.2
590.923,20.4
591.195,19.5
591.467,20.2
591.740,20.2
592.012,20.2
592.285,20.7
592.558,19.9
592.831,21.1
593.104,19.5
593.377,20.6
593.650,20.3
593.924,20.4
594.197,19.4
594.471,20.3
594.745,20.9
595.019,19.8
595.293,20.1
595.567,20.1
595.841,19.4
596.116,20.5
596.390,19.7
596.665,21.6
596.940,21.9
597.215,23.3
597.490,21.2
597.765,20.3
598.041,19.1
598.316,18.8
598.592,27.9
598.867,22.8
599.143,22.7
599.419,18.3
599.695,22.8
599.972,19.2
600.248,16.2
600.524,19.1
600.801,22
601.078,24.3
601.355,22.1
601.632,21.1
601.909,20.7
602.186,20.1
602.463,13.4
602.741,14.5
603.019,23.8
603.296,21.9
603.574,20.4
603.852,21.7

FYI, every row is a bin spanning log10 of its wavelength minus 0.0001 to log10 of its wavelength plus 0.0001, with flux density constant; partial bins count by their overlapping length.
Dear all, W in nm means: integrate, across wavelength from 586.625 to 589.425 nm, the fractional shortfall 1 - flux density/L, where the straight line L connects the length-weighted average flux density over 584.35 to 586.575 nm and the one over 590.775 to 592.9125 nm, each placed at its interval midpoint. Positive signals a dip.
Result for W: 0.18 nm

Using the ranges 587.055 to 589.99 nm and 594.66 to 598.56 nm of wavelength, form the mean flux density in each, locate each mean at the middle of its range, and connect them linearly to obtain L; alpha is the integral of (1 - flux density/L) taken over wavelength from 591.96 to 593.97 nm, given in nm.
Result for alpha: -0.10 nm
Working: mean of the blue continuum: 17.7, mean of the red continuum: 20.7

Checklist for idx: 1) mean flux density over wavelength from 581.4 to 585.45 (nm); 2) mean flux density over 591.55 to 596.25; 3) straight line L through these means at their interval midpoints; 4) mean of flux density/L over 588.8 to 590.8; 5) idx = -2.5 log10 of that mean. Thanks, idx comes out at 0.19 mag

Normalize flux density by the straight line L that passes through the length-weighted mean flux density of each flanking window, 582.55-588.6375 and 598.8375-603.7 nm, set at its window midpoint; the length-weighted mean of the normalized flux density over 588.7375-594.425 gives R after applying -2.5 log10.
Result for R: 0.07 mag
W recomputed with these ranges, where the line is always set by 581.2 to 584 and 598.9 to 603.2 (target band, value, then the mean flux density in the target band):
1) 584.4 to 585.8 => 0.10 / 20.1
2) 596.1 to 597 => -0.02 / 20.9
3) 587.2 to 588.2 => 0.06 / 20.1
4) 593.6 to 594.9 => 0.03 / 20.2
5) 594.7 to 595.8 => 0.03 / 20.1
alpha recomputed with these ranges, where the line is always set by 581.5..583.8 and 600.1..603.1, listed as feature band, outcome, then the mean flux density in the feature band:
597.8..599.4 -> -0.15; 21.8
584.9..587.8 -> 0.12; 20.4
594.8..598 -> -0.07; 20.7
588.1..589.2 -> 0.26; 16.2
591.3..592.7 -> 0.03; 20.2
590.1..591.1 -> 0.04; 20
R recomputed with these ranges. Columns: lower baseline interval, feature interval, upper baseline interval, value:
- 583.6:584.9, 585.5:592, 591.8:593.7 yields 0.103 mag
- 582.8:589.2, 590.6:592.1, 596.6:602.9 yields 0.005 mag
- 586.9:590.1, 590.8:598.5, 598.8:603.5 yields -0.074 mag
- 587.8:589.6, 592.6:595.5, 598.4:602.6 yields -0.093 mag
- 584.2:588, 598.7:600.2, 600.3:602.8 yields -0.063 mag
